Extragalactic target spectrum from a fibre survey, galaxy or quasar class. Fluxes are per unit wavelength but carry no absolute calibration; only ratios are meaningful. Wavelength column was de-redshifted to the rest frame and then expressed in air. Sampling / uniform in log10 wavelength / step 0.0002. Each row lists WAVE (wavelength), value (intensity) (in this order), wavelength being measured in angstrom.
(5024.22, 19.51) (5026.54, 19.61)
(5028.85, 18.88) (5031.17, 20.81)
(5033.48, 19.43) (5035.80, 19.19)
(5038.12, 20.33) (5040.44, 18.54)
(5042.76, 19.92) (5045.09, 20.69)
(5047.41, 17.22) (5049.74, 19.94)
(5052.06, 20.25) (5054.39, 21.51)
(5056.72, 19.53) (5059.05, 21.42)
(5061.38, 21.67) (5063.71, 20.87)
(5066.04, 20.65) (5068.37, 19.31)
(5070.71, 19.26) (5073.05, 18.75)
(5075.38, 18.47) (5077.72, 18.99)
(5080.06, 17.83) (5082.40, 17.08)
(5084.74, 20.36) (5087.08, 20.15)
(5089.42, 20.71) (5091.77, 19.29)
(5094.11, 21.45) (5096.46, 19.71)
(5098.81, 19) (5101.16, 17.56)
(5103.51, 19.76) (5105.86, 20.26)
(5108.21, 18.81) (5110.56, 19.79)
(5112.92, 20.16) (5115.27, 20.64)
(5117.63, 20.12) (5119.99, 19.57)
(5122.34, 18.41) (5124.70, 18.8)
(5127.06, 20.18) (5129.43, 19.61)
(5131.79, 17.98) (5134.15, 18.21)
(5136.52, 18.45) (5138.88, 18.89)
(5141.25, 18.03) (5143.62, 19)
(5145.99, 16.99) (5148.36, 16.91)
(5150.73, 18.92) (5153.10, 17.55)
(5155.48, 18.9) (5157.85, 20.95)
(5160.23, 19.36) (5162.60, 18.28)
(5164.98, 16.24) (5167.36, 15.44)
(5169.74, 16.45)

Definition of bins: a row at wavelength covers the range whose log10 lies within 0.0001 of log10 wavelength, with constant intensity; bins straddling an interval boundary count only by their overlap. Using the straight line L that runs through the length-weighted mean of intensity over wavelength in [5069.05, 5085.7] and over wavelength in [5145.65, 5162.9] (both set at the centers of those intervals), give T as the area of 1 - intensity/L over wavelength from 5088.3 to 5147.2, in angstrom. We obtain -2.00 angstrom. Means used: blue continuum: 18.7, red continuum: 18.6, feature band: 19.2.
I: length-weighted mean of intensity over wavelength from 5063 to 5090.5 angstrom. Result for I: 19.3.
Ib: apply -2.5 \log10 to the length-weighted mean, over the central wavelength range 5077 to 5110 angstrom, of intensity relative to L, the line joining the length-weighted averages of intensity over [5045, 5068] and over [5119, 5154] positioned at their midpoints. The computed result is 0.01 mag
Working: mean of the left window 20.3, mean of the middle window 19.4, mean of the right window 18.5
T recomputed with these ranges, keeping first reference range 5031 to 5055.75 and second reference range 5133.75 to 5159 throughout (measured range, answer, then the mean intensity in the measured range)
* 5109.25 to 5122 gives -0.7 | 19.9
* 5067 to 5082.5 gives 0.6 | 18.7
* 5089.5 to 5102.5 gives -0.3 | 19.5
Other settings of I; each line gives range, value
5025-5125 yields 19.7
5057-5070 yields 20.6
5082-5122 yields 19.7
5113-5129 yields 19.7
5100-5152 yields 19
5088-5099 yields 20.1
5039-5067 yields 20.2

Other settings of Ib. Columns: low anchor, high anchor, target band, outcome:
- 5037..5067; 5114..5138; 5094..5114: 0.00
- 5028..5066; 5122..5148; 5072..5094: 0.01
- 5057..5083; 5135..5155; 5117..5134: -0.04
